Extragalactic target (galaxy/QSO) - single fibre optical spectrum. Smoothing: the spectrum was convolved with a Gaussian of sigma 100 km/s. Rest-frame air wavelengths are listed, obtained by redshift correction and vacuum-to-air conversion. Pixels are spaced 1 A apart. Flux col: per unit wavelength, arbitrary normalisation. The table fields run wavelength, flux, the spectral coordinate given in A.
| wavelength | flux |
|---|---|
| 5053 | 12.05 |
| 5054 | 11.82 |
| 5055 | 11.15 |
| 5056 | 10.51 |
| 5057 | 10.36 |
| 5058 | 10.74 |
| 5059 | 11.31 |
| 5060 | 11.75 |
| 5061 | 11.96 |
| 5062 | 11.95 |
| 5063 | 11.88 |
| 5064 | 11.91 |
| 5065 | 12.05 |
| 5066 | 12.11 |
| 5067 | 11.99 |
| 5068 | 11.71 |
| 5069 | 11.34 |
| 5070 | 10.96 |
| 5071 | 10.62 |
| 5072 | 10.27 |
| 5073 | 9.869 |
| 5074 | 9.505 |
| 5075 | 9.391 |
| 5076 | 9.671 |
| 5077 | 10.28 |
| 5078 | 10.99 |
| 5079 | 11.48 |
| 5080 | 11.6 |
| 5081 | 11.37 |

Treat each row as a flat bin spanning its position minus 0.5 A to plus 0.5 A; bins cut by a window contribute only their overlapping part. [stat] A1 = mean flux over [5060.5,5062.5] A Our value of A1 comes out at 12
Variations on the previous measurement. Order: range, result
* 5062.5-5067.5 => 12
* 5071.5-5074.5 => 9.88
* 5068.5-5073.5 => 10.6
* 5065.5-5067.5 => 12.1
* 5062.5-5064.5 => 11.9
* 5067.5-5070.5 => 11.3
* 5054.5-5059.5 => 10.8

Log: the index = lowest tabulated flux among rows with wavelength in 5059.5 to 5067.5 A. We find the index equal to 11.75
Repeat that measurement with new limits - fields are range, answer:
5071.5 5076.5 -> 9.391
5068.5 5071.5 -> 10.62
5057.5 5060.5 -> 10.74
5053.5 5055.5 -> 11.15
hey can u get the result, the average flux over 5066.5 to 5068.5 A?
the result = 11.9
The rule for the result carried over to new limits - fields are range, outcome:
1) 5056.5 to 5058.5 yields 10.6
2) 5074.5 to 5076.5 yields 9.53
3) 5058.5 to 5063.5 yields 11.8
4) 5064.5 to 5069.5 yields 11.8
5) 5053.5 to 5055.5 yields 11.5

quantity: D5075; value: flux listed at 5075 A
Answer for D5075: 9.391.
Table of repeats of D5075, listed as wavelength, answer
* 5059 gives 11.31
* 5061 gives 11.96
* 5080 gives 11.6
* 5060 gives 11.75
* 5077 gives 10.28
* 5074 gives 9.505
